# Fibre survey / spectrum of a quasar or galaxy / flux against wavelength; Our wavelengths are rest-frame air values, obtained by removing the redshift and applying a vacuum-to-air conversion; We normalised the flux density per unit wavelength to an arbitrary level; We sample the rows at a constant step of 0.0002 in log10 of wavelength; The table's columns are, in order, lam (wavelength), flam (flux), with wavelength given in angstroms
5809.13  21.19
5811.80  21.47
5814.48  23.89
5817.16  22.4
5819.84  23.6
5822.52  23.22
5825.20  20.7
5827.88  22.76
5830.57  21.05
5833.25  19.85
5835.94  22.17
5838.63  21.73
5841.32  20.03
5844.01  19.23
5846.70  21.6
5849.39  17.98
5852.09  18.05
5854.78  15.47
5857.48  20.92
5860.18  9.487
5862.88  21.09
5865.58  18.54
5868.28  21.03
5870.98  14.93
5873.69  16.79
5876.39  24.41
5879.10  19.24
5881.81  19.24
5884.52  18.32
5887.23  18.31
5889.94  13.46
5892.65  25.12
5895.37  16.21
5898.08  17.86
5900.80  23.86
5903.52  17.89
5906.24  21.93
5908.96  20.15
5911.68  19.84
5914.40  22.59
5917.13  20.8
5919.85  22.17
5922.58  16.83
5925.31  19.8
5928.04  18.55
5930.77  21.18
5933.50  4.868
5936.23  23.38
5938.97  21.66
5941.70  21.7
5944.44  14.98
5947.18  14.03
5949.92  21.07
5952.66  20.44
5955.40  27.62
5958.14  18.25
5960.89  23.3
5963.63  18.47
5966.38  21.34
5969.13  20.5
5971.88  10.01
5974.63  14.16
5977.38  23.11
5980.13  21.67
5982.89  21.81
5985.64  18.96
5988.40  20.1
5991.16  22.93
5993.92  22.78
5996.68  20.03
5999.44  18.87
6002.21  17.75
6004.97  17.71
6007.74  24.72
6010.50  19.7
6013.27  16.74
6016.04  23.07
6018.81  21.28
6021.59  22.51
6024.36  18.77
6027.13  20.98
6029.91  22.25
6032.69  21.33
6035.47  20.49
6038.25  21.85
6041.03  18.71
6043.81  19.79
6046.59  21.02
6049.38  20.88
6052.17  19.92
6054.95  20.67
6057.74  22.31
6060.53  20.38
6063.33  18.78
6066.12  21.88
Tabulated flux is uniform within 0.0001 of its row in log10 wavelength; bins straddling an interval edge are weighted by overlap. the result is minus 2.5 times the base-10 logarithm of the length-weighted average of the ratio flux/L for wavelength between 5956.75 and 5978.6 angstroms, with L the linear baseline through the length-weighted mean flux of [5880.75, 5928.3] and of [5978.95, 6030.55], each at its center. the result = 0.09 mag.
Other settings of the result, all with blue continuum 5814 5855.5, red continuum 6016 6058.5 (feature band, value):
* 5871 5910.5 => 0.08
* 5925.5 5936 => 0.27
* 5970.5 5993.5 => 0.09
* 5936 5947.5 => 0.09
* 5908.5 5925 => 0.03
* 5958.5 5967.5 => 0.01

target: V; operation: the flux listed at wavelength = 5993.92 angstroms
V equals 22.78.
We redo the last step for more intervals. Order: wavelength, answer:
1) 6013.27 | 16.74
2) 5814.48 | 23.89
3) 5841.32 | 20.03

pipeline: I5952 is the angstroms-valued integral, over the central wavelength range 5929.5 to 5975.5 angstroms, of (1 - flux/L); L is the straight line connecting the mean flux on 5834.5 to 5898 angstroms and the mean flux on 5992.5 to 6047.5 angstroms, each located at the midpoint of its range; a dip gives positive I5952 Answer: 2.5 angstroms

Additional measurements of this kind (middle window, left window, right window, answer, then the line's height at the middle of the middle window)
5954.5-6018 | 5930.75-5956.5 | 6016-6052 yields -0.9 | 19.8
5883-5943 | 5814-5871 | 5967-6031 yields 2.0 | 20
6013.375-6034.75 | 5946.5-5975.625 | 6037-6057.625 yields -1.0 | 20.2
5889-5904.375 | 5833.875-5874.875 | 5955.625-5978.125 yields -0.4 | 18.8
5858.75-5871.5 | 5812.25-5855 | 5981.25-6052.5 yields 2.3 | 20.9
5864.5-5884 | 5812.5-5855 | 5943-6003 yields 1.4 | 20.6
